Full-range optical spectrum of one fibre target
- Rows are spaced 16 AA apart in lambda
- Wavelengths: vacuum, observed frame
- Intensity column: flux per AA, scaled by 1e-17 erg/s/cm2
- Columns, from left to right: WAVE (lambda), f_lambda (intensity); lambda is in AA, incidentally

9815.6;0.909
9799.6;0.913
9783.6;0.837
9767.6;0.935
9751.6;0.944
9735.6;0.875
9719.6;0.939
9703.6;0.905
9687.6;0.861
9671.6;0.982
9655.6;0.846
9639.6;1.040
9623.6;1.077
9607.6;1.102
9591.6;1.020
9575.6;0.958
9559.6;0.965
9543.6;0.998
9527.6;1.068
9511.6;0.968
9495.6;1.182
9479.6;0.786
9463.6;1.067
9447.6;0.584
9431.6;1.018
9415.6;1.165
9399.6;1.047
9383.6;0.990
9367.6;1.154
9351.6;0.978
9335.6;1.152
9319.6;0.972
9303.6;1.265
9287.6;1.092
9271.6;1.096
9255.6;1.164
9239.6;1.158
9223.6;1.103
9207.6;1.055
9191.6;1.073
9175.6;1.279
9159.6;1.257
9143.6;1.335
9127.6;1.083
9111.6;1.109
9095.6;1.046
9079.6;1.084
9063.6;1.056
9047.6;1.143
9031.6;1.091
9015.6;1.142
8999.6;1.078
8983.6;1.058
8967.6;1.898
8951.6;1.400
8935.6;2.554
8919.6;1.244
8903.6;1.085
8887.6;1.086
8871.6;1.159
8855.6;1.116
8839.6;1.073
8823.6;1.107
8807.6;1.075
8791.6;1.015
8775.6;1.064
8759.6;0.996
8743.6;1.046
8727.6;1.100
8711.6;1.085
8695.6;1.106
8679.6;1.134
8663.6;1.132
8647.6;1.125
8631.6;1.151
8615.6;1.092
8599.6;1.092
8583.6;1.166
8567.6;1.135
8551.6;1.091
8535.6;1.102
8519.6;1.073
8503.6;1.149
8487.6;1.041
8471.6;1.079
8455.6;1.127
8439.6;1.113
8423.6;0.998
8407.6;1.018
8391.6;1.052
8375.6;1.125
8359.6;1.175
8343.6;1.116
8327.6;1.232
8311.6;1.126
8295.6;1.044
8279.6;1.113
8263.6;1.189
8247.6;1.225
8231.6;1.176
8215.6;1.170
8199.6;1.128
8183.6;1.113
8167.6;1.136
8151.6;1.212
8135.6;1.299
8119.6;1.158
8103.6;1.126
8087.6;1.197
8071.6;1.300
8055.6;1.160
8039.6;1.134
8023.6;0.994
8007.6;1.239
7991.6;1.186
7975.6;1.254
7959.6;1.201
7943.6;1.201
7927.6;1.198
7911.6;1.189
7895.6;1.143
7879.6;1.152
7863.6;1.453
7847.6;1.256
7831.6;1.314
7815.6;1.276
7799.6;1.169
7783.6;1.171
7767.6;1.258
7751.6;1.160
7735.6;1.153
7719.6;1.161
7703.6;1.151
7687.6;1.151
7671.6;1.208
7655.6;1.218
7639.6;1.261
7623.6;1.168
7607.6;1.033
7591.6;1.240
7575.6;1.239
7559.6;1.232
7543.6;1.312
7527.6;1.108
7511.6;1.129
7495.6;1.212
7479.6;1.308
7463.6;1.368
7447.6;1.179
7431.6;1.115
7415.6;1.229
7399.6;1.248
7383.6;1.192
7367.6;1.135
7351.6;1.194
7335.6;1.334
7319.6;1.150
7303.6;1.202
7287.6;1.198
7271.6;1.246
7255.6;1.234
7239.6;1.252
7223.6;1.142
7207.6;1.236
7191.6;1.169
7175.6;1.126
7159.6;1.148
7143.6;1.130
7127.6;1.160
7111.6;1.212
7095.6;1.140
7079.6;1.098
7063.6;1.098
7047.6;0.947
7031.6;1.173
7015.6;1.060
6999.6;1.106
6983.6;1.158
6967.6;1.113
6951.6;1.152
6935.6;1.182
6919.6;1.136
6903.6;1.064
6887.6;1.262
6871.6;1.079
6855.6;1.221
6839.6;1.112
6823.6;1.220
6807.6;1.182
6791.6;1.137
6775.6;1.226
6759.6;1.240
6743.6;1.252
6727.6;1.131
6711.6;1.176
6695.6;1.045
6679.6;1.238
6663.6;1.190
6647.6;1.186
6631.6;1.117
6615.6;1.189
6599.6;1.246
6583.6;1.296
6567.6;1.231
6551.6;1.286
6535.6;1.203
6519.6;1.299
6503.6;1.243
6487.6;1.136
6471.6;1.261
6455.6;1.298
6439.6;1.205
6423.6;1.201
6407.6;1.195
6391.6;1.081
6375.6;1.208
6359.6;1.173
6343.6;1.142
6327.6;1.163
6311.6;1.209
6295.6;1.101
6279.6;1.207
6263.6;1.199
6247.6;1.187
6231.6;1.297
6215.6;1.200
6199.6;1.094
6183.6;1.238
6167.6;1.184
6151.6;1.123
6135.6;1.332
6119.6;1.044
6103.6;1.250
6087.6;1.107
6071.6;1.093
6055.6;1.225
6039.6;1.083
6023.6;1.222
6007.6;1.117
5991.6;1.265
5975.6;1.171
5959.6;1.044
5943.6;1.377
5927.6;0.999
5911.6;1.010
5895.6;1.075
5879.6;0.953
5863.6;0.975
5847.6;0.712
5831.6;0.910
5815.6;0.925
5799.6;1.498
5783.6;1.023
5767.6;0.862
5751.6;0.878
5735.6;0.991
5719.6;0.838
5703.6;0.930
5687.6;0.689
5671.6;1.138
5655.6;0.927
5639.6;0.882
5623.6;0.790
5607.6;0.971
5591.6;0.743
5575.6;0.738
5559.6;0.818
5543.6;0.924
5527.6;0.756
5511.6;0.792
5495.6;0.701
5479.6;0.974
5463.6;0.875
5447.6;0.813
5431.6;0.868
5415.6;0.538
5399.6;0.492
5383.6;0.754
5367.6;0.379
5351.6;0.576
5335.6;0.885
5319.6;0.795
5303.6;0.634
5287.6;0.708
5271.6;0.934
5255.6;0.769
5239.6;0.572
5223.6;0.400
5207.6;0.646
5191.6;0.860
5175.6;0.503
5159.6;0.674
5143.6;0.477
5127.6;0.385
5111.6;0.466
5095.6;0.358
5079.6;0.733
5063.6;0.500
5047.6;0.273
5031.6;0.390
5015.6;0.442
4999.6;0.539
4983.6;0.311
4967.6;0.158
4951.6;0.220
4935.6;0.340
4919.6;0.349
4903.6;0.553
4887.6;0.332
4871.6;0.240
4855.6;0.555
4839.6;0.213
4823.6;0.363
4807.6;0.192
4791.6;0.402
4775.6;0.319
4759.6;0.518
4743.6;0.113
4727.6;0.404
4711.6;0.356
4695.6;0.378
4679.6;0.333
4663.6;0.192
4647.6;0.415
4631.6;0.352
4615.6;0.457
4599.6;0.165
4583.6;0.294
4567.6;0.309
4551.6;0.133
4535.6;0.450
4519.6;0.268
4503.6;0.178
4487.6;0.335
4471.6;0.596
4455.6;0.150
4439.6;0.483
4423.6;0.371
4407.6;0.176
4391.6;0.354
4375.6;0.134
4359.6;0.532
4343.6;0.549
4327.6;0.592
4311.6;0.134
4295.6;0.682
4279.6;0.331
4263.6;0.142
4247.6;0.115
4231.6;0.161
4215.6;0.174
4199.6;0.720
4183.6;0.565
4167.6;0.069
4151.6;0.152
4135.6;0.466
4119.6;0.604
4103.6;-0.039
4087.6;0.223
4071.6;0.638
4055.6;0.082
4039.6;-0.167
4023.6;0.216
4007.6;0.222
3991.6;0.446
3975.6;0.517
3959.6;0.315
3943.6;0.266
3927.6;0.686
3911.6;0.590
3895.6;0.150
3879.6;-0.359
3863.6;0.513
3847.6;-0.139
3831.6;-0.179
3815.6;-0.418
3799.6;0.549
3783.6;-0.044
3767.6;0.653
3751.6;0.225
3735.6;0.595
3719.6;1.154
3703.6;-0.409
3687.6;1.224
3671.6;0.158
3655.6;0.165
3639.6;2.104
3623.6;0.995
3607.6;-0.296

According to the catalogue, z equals 0.362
